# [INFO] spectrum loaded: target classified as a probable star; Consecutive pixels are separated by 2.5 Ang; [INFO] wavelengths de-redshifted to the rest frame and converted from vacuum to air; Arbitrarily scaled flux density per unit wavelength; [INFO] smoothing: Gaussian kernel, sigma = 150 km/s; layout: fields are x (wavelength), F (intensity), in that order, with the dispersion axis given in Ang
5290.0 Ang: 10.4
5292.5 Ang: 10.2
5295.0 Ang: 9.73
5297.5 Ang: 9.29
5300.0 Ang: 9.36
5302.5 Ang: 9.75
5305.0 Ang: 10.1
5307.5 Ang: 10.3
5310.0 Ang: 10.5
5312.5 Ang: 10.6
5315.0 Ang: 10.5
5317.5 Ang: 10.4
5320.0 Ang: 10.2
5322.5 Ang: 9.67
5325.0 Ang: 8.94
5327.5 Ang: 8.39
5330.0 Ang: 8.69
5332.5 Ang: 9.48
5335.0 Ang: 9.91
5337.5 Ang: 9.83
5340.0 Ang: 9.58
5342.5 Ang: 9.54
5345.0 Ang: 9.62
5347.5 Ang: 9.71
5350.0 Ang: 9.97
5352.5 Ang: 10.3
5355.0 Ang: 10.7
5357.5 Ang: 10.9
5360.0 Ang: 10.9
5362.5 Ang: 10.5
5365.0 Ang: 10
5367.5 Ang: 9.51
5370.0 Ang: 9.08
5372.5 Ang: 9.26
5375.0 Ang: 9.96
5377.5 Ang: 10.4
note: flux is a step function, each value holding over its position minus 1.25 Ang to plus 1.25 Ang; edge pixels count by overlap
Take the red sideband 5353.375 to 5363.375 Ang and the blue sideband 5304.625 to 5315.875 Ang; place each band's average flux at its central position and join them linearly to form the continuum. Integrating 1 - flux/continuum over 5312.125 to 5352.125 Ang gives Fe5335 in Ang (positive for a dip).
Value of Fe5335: 3.34 Ang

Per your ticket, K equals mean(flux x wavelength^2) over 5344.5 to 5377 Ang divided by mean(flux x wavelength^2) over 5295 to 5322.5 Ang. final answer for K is 1.02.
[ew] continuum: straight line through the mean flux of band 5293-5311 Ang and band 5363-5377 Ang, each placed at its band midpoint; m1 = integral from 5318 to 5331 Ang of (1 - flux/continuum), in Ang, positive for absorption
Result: 0.72 Ang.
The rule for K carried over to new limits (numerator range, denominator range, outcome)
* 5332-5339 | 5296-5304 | 1.04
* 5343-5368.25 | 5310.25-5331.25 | 1.06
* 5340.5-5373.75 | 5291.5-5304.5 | 1.06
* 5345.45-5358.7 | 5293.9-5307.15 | 1.08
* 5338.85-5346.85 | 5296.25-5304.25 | 1.03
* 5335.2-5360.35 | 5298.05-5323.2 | 1.01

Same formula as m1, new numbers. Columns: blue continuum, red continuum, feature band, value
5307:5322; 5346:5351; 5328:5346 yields 1.0 Ang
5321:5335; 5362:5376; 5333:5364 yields -2.3 Ang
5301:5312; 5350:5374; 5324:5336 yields 1.3 Ang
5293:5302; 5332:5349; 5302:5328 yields -1.1 Ang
